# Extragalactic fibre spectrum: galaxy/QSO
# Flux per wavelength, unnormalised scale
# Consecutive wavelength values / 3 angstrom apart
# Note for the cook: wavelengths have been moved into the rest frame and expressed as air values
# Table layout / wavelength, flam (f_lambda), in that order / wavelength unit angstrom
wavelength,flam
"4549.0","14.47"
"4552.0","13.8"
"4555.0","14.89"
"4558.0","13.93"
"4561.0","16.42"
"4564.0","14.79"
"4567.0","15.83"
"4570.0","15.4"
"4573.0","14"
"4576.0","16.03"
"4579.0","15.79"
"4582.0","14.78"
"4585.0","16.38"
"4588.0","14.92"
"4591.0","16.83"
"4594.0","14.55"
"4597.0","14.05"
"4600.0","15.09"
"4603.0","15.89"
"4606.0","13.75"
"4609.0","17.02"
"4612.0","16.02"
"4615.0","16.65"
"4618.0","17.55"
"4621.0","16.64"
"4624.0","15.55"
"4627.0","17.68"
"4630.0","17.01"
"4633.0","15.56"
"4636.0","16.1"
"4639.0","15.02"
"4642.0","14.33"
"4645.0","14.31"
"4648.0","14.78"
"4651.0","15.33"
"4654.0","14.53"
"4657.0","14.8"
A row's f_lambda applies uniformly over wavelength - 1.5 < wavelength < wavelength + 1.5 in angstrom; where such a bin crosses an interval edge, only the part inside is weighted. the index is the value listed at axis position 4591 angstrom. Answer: 16.83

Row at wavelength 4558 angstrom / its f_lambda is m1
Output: 13.93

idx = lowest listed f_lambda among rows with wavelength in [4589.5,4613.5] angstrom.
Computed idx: 13.75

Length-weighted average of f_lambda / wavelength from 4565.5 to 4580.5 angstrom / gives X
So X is 15.4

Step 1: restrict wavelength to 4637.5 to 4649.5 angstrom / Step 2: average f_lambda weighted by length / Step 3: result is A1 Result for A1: 14.6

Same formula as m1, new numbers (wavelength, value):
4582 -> 14.78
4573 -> 14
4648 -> 14.78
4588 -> 14.92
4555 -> 14.89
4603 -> 15.89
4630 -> 17.01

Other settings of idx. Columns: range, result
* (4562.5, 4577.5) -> 14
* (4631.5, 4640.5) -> 15.02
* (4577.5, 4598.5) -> 14.05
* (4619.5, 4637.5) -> 15.55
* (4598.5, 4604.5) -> 15.09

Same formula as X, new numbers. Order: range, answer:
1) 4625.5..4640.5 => 16.3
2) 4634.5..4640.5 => 15.6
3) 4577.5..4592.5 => 15.7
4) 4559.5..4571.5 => 15.6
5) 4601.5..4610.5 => 15.6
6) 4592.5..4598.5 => 14.3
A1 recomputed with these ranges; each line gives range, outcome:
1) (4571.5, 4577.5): 15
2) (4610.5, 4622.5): 16.7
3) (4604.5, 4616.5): 15.9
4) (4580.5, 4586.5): 15.6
